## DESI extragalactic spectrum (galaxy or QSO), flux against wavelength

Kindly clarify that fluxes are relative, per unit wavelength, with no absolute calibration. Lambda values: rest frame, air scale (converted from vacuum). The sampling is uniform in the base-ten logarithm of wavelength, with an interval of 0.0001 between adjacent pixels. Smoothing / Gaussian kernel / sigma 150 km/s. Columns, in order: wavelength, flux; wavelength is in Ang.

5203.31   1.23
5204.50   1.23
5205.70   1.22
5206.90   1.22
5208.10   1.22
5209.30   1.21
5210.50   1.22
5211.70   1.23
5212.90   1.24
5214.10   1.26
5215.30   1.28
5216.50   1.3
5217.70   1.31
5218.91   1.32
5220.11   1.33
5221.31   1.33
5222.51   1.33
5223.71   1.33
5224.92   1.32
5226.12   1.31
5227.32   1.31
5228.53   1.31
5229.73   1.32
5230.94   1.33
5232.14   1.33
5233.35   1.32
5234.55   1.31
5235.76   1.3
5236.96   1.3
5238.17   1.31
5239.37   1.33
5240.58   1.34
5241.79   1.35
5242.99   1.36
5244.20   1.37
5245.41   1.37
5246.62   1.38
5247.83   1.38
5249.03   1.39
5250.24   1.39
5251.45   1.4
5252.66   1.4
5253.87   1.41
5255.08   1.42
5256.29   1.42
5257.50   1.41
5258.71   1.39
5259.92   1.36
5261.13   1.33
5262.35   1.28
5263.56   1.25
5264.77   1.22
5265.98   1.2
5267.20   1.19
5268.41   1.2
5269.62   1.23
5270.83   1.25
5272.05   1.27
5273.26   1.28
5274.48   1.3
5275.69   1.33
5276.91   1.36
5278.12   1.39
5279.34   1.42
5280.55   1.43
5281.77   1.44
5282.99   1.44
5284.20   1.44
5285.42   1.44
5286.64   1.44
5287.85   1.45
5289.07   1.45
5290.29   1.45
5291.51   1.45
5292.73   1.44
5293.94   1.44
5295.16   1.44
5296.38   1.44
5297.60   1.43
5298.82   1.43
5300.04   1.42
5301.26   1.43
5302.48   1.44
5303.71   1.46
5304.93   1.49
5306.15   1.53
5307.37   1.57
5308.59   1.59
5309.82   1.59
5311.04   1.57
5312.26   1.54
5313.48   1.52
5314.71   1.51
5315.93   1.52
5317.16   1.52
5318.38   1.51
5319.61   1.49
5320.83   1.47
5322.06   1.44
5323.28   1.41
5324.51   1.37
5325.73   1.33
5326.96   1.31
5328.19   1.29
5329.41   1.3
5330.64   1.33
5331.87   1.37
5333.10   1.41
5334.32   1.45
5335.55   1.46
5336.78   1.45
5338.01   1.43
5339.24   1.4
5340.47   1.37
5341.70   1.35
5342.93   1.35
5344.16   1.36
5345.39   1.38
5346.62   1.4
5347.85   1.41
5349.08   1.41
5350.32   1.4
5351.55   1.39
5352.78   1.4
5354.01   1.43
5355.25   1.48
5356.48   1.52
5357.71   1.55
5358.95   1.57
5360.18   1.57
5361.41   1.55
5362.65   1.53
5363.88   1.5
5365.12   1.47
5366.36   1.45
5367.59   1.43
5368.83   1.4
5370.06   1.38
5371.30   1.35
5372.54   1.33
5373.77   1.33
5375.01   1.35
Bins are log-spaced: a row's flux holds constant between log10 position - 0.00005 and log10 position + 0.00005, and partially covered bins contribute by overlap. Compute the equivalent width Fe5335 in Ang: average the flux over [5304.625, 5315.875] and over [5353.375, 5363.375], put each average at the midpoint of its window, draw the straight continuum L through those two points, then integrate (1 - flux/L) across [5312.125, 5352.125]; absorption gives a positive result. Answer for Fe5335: 3.2 Ang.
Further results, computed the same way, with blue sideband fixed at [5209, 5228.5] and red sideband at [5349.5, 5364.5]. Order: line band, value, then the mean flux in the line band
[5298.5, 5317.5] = -1.20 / 1.51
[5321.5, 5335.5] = 0.78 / 1.37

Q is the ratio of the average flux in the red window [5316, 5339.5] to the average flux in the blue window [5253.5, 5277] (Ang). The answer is 1.08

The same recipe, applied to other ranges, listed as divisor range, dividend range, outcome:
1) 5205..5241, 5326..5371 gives 1.10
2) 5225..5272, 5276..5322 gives 1.11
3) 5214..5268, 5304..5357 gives 1.08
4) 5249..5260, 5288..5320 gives 1.06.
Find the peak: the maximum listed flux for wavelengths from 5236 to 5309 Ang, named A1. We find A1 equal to 1.59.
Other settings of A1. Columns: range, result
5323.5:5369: 1.57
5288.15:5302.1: 1.45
